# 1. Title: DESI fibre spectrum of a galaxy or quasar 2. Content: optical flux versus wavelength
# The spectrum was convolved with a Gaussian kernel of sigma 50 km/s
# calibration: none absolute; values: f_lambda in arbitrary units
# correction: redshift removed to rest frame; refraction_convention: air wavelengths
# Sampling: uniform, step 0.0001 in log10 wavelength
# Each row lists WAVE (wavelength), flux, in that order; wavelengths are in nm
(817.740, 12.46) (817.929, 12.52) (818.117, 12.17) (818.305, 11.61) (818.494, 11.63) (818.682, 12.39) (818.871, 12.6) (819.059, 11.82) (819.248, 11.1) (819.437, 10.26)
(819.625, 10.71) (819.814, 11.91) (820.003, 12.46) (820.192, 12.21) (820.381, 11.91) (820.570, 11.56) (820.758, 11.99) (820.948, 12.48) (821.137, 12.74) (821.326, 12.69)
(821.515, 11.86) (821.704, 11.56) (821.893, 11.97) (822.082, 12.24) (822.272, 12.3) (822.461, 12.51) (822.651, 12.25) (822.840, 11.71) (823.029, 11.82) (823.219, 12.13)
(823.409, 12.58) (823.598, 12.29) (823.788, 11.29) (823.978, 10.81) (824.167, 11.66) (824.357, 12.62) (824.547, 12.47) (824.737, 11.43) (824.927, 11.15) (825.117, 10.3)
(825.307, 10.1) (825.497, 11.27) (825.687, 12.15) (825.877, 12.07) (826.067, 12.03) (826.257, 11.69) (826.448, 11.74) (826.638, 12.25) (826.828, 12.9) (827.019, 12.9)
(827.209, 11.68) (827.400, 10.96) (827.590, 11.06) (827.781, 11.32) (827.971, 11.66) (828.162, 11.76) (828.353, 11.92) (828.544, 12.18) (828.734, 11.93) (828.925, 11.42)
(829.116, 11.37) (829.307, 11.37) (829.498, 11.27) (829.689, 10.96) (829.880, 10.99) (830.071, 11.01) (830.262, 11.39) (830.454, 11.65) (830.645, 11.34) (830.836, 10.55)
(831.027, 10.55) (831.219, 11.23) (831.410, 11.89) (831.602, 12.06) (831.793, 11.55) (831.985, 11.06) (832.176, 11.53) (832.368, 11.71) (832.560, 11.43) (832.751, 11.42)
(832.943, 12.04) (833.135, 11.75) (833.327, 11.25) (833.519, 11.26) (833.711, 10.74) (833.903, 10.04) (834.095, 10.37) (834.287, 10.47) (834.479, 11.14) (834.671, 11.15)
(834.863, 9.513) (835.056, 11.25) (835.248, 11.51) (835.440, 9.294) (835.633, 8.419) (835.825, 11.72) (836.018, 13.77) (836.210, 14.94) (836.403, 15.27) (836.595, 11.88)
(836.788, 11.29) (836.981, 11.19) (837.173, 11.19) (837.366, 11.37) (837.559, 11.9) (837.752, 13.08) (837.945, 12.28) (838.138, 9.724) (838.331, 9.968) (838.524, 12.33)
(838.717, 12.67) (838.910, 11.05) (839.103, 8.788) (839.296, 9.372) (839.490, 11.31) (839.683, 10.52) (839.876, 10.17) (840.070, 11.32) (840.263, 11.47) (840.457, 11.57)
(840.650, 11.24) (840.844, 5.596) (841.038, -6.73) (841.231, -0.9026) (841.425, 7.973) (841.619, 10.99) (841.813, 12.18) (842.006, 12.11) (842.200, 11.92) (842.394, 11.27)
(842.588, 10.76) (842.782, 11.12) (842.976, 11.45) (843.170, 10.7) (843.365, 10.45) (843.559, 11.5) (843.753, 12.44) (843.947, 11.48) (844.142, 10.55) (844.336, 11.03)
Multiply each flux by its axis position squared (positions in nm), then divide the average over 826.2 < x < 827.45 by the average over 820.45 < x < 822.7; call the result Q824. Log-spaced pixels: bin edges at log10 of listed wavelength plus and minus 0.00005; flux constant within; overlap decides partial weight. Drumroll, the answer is 1.00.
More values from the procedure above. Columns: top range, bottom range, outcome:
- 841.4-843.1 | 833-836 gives 1.06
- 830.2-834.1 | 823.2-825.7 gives 1.00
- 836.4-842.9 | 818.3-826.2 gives 0.89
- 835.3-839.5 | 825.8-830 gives 1.01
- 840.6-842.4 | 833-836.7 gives 0.65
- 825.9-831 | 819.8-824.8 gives 0.97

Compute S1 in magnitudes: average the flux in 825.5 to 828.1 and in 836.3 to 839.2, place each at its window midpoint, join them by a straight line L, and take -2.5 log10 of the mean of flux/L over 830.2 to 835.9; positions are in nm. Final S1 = 0.06 mag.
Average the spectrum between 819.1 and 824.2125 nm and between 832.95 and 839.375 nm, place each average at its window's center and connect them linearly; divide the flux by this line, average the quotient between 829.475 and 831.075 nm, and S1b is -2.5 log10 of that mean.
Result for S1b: 0.043 mag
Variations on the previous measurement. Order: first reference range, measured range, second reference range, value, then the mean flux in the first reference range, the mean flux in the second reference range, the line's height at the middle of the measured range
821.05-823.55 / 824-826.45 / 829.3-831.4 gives 0.02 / 12.2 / 11.1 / 11.8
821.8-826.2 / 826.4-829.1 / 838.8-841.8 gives -0.08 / 11.8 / 8.38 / 11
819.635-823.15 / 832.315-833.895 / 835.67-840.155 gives 0.03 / 12.1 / 11.6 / 11.7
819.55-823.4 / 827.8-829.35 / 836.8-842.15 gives -0.05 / 12.1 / 9.81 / 11.2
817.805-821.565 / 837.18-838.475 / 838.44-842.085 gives -0.21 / 11.9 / 9.08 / 9.42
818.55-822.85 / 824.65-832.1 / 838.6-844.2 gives -0.03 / 12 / 9.81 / 11.2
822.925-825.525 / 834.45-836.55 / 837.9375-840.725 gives -0.06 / 11.6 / 10.9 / 11.1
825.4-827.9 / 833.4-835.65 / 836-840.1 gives 0.11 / 11.8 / 11.6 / 11.7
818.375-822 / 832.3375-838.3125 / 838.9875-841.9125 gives -0.23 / 11.9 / 8.35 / 9.24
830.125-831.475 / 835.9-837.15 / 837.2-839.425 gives -0.16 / 11.2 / 11.1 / 11.2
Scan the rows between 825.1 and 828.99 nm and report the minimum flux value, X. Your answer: 10.1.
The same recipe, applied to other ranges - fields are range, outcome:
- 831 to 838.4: 8.419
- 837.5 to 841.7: -6.73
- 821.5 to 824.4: 10.81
